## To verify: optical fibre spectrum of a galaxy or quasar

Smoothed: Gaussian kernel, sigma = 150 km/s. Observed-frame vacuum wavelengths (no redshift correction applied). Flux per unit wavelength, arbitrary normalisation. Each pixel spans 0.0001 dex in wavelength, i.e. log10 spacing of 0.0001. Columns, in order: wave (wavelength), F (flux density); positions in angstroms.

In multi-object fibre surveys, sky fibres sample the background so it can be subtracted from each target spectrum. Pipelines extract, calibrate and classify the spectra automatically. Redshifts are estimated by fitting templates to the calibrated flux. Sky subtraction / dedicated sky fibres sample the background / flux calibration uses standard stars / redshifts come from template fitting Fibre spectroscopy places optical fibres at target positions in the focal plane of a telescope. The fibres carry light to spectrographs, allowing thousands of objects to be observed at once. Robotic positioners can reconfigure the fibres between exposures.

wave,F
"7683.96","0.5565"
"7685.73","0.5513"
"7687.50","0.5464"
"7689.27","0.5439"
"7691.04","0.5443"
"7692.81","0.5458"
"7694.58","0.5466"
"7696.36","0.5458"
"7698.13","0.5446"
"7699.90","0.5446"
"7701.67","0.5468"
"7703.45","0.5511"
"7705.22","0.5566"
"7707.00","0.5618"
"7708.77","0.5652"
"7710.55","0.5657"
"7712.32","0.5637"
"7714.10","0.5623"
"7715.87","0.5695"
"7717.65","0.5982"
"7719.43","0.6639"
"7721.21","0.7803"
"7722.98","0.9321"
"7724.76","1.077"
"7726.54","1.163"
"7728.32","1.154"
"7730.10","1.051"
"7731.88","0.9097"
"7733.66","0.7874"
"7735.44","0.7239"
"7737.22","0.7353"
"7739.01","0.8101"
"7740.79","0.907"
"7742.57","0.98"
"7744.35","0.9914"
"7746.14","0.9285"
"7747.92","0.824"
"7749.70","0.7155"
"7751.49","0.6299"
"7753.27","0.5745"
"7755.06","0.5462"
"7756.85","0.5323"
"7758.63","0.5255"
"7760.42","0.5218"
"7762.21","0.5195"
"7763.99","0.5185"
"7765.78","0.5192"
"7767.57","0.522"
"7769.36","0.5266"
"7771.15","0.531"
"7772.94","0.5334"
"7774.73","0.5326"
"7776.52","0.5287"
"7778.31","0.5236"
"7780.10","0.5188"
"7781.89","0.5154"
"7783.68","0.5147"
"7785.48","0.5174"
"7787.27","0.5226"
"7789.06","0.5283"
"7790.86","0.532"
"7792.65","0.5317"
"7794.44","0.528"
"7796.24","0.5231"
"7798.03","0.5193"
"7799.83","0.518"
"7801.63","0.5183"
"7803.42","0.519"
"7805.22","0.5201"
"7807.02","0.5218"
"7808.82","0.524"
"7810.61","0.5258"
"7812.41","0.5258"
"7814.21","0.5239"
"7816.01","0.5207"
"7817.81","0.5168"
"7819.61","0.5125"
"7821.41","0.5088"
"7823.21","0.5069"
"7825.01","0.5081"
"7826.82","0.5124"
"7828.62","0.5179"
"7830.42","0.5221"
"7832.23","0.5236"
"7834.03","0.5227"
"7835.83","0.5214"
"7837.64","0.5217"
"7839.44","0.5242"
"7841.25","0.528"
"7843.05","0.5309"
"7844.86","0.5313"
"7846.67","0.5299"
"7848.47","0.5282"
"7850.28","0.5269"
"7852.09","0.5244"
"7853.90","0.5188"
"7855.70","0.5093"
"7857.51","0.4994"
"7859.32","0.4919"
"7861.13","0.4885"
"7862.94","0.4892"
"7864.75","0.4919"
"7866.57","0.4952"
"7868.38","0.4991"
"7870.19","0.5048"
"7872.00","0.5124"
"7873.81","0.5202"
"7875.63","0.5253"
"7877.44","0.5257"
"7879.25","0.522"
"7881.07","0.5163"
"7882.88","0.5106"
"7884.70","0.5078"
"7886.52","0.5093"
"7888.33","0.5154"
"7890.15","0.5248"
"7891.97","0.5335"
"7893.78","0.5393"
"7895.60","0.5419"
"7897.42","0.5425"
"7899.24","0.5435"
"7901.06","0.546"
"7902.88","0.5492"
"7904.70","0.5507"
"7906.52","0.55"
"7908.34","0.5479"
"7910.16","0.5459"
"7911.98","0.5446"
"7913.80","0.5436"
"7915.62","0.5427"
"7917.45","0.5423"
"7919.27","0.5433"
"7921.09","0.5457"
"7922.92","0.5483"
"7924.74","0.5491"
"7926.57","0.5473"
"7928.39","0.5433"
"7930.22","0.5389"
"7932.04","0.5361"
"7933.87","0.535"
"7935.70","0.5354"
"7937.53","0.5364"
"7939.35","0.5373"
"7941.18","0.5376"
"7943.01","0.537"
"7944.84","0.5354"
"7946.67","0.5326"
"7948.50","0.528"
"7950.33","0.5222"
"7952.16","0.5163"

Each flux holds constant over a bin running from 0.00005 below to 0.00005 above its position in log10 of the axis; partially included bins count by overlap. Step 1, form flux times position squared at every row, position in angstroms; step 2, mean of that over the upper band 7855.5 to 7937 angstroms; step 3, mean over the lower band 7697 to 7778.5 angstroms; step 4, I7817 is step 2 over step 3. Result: 0.80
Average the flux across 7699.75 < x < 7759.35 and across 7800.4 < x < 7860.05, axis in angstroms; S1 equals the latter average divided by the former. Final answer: 0.70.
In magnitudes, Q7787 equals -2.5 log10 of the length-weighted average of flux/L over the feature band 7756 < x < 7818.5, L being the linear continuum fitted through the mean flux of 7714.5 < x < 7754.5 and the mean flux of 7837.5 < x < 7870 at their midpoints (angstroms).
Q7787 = 0.30 mag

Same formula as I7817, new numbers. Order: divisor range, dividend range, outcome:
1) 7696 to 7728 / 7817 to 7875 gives 0.79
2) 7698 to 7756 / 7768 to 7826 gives 0.71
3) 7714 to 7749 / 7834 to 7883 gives 0.62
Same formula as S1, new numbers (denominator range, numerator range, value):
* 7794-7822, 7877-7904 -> 1.02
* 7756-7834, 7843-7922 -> 1.01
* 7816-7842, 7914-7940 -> 1.05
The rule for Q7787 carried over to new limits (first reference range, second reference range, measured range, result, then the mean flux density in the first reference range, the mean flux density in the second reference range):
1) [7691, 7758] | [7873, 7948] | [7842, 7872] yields 0.156 mag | 0.721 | 0.536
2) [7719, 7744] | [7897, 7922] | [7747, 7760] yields 0.368 mag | 0.912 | 0.546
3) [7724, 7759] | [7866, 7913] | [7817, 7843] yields 0.246 mag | 0.832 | 0.528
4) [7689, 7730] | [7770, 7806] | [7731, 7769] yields -0.167 mag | 0.672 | 0.524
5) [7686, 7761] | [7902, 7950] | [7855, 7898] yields 0.134 mag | 0.701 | 0.541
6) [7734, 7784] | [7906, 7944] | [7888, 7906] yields 0.037 mag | 0.637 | 0.542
